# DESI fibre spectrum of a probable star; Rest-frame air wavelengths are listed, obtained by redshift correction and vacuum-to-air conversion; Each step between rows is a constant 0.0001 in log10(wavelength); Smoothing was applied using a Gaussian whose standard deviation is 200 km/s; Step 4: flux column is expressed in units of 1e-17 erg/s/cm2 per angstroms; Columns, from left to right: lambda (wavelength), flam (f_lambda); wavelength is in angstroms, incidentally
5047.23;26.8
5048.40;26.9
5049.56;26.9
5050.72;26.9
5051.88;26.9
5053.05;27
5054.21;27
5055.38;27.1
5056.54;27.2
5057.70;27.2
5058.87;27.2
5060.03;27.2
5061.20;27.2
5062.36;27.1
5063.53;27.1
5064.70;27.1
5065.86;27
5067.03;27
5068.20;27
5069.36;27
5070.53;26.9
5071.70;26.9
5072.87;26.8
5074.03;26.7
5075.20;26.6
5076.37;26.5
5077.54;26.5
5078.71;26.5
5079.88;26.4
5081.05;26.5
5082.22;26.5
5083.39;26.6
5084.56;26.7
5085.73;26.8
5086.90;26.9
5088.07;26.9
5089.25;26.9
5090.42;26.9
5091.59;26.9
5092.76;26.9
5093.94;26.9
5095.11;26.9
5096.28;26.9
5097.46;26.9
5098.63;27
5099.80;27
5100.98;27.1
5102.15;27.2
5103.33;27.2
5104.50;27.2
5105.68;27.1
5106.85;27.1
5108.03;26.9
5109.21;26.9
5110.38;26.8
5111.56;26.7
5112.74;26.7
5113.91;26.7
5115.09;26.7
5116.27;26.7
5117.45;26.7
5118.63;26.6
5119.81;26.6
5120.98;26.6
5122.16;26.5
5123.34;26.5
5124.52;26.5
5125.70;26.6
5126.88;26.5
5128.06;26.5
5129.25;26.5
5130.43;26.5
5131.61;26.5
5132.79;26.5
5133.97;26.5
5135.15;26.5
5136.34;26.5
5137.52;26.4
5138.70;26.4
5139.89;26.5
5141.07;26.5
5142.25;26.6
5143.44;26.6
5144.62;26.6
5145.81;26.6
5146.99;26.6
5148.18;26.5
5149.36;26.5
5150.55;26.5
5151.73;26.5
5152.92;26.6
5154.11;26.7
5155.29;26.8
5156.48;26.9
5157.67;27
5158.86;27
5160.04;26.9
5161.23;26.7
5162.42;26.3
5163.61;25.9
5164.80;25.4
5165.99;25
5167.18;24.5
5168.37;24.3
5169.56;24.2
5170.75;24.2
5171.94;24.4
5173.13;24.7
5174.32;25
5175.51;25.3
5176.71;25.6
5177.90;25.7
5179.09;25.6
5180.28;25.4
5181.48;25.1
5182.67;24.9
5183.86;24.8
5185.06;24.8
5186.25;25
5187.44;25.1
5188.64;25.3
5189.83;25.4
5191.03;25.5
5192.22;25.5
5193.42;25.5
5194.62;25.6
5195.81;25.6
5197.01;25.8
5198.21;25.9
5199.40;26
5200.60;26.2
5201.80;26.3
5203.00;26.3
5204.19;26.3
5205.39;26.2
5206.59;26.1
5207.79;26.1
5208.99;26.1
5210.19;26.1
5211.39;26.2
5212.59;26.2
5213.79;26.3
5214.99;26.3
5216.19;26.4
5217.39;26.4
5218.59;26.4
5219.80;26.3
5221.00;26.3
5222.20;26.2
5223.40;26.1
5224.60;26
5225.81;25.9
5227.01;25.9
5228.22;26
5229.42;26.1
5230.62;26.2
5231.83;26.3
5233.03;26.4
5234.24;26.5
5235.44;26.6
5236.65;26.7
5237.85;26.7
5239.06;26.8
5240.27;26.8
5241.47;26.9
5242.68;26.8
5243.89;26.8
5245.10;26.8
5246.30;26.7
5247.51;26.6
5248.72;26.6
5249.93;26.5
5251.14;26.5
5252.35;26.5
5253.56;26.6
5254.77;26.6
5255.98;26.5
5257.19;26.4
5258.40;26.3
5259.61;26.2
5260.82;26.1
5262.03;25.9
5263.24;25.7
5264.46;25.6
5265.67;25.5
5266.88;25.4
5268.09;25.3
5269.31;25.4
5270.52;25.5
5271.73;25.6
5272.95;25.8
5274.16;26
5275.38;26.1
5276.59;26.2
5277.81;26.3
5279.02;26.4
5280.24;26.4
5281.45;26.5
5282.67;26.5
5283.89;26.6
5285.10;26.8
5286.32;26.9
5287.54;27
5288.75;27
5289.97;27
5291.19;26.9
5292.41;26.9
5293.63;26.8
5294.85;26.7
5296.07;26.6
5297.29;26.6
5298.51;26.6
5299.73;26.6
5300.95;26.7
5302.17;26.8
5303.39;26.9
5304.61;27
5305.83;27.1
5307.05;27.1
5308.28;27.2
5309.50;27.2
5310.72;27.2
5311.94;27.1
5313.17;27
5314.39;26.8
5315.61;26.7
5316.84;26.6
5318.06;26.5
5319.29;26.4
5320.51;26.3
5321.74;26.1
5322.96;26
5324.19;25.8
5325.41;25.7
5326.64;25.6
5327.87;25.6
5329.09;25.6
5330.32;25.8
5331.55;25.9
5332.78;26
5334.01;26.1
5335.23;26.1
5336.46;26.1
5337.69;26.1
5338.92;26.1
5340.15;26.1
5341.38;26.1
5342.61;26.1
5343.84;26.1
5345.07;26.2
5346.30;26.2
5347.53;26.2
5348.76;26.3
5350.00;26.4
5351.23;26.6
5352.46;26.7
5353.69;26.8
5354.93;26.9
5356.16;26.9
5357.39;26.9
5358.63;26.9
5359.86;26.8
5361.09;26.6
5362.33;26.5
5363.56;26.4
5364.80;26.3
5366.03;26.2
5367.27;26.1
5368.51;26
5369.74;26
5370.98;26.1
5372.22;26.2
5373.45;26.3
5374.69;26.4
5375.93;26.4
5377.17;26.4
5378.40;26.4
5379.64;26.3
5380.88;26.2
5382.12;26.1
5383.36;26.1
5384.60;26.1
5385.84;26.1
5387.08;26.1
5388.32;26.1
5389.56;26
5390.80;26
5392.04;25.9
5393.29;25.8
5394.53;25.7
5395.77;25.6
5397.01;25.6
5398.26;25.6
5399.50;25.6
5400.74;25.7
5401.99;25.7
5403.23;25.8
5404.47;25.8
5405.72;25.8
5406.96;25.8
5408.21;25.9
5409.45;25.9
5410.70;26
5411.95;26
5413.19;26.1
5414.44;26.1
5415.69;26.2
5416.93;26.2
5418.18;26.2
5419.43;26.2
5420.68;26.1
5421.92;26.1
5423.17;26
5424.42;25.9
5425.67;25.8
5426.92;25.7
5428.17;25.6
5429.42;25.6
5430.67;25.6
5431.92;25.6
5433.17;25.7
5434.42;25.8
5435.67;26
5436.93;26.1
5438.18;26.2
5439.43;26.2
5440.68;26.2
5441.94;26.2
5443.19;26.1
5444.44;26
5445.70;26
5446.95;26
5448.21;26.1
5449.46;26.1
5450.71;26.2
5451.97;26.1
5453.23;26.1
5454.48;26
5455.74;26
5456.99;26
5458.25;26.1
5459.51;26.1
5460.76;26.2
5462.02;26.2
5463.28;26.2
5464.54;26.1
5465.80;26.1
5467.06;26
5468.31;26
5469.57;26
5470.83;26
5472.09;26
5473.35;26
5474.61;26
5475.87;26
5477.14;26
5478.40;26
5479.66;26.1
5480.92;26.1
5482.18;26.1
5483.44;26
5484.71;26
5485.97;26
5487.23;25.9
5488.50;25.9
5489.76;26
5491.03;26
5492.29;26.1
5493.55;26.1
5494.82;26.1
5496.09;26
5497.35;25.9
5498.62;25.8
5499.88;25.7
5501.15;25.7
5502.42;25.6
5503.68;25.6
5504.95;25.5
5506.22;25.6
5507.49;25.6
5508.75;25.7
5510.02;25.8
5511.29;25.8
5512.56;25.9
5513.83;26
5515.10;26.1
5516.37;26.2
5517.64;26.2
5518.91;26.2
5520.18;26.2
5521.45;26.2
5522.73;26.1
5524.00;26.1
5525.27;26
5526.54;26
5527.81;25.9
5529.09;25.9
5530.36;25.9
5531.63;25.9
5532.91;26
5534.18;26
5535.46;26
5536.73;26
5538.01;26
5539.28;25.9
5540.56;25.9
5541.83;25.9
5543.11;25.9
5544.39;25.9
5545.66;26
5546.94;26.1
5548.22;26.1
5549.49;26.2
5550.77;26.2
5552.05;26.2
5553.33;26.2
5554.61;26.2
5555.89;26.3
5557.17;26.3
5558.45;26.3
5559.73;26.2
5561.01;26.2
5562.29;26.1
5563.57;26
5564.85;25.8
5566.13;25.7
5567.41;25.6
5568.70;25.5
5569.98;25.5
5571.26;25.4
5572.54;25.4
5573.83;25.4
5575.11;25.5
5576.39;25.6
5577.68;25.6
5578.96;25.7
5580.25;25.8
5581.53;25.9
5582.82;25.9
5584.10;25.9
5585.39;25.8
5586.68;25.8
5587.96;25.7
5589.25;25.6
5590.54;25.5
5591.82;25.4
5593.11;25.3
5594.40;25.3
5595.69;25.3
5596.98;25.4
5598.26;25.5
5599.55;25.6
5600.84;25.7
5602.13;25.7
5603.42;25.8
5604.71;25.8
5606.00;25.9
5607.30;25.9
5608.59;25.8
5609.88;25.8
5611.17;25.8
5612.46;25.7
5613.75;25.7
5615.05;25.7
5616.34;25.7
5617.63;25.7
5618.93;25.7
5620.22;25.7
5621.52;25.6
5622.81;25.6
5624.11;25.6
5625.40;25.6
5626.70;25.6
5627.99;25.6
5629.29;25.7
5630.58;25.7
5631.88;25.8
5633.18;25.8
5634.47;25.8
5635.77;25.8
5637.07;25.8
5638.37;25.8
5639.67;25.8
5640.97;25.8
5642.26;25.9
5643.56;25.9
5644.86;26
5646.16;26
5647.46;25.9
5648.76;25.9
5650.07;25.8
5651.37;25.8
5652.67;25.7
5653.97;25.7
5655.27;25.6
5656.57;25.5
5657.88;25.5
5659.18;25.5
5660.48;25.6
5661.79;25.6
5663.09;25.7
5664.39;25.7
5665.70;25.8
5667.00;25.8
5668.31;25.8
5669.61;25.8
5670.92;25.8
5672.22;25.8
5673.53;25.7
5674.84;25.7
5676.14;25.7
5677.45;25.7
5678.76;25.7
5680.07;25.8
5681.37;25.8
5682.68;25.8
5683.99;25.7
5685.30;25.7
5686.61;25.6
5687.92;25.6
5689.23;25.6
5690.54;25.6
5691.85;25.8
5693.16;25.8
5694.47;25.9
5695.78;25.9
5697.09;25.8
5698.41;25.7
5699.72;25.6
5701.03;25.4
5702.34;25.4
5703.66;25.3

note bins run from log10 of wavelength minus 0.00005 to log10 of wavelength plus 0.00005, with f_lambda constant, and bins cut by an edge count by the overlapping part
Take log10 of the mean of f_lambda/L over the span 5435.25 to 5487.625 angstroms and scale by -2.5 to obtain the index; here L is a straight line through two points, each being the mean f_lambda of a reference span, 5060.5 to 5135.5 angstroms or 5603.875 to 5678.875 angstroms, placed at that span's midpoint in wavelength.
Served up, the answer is 0.001 mag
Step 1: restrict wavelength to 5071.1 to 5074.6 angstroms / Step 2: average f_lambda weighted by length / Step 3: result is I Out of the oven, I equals 26.8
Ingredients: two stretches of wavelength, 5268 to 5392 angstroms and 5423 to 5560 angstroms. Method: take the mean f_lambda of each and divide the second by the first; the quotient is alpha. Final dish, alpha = 1.0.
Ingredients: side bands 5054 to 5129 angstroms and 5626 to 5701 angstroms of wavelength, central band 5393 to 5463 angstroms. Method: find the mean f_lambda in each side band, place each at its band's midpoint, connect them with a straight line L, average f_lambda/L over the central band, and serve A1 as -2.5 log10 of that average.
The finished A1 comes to 0.01 mag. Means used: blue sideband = 26.8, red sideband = 25.7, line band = 26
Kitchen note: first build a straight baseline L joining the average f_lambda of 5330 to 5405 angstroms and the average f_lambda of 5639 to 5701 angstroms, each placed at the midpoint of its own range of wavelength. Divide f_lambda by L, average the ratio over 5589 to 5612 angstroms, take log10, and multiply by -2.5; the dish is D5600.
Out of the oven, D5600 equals 0.009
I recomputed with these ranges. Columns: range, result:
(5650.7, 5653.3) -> 25.8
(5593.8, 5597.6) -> 25.3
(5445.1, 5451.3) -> 26.1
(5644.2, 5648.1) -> 26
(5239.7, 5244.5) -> 26.8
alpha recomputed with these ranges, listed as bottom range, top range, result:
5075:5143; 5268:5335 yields 0.99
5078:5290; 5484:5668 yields 0.98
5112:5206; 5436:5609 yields 1.00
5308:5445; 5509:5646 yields 0.99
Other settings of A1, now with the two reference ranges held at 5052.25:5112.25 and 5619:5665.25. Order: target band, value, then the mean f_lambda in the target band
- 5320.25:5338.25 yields 0.02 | 25.9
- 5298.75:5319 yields -0.02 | 26.9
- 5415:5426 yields 0.00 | 26.1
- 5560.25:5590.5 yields 0.01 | 25.7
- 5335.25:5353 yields 0.01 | 26.2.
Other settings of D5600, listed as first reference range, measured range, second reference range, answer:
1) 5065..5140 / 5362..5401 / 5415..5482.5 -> 0.00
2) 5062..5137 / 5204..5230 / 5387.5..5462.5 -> 0.01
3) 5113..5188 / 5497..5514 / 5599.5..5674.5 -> 0.00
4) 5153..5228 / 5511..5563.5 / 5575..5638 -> -0.02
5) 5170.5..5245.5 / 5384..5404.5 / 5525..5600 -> 0.00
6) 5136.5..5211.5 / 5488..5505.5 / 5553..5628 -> 0.00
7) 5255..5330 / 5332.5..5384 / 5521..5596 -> 0.00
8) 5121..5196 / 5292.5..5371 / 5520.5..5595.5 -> -0.02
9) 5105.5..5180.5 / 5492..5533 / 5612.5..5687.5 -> 0.00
